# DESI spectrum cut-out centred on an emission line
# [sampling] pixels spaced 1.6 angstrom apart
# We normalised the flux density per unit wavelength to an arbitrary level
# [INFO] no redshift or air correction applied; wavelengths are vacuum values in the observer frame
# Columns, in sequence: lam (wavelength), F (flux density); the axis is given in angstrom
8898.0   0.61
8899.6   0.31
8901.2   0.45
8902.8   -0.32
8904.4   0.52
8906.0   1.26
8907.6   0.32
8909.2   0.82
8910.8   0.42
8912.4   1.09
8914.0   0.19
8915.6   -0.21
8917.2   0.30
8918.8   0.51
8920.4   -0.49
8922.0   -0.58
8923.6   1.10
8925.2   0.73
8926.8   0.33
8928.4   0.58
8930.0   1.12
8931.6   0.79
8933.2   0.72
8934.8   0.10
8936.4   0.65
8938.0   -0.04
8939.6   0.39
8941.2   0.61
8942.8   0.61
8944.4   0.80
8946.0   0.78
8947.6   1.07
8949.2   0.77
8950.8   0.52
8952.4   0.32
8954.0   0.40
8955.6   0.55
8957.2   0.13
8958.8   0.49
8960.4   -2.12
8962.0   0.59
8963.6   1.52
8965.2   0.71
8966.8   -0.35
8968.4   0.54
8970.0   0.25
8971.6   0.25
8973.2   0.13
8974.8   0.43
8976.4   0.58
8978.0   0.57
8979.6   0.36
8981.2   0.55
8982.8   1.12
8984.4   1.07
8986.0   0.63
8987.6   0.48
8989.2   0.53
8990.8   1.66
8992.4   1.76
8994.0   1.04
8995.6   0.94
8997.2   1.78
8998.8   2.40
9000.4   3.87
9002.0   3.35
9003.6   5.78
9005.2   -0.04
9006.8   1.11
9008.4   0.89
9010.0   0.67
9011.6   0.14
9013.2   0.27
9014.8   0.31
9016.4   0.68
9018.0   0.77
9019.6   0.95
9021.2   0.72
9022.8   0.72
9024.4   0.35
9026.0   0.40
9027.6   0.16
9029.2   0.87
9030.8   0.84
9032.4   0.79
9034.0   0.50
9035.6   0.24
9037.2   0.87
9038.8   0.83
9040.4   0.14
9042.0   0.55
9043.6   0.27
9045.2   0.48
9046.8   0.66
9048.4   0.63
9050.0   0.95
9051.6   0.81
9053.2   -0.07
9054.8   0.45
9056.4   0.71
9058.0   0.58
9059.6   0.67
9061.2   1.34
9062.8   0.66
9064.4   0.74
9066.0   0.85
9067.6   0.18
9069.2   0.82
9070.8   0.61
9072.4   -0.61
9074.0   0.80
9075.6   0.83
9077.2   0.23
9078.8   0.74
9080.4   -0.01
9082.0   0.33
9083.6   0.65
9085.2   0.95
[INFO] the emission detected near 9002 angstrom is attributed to Hgamma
